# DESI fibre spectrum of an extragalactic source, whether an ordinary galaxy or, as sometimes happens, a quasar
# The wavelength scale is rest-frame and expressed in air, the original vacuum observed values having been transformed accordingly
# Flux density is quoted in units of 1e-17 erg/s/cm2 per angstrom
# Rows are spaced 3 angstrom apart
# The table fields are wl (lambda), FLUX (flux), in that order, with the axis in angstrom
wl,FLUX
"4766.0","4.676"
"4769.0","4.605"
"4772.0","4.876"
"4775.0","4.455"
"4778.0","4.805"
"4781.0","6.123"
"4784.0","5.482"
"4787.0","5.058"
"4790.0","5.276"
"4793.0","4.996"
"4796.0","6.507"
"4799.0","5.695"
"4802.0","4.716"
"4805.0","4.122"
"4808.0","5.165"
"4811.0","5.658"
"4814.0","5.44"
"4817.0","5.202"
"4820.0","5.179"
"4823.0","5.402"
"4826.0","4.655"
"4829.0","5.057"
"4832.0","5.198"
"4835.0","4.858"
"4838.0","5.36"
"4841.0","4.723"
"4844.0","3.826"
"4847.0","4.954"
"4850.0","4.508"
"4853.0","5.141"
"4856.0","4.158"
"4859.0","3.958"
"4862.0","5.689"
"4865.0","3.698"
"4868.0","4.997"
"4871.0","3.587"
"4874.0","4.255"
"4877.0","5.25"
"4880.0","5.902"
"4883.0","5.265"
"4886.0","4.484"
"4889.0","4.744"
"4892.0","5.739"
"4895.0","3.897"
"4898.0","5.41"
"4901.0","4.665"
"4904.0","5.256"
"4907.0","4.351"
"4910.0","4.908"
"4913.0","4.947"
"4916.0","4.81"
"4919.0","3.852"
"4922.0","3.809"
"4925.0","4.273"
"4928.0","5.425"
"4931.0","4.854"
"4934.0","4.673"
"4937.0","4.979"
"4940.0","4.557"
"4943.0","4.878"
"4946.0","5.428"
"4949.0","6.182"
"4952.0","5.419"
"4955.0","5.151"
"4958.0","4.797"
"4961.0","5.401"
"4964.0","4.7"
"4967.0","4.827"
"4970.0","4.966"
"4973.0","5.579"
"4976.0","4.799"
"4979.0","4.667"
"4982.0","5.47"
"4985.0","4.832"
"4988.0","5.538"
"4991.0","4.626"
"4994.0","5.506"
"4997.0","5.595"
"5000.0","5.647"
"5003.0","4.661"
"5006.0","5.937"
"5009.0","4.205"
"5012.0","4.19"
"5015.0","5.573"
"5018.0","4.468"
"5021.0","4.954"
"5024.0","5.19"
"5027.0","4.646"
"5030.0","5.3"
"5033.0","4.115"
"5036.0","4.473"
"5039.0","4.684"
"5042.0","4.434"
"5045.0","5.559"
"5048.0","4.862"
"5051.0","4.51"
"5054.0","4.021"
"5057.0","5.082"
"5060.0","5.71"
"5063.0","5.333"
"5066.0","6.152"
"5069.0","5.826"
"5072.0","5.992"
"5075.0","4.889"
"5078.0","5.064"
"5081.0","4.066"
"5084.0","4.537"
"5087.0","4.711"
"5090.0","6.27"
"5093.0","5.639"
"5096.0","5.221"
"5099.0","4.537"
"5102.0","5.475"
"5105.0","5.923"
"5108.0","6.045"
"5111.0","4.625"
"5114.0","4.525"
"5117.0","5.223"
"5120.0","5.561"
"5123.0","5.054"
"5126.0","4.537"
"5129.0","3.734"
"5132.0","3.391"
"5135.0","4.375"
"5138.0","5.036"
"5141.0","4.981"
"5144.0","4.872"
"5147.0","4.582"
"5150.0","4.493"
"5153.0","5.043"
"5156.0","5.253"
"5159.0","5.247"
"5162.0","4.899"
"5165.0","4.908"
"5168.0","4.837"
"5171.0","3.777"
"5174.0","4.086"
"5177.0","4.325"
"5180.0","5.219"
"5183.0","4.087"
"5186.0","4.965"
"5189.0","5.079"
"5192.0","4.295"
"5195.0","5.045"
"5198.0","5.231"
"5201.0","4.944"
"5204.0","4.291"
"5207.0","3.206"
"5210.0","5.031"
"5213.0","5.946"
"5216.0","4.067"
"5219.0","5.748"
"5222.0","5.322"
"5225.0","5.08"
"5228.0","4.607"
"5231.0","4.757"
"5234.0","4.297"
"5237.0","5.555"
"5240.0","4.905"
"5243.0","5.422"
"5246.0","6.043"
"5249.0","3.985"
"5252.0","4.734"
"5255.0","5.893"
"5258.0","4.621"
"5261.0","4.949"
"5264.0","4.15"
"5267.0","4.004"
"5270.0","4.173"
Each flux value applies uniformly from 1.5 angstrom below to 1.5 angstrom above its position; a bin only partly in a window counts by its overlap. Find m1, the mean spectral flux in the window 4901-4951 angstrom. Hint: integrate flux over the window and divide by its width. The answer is 4.83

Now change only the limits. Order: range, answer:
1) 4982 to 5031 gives 5.06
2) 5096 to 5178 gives 4.8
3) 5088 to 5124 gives 5.34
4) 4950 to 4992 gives 5.07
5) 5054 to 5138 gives 5.07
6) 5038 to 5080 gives 5.14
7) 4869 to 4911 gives 4.84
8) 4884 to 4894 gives 4.95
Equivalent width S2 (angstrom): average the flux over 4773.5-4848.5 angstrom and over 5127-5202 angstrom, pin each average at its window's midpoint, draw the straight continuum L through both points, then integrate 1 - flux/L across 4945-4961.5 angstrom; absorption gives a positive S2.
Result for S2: -1.5 angstrom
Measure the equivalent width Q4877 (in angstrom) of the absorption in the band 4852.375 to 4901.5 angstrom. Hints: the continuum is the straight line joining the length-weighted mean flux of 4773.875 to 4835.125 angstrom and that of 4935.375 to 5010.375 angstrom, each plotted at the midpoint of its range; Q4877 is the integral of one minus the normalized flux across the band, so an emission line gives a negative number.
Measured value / 4.0 angstrom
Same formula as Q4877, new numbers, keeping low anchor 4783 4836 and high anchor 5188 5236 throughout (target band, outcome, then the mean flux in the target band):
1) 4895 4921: 2.1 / 4.71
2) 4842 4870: 3.4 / 4.53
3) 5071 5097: -1.0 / 5.14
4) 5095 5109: -1.4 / 5.43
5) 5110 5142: 1.7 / 4.64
